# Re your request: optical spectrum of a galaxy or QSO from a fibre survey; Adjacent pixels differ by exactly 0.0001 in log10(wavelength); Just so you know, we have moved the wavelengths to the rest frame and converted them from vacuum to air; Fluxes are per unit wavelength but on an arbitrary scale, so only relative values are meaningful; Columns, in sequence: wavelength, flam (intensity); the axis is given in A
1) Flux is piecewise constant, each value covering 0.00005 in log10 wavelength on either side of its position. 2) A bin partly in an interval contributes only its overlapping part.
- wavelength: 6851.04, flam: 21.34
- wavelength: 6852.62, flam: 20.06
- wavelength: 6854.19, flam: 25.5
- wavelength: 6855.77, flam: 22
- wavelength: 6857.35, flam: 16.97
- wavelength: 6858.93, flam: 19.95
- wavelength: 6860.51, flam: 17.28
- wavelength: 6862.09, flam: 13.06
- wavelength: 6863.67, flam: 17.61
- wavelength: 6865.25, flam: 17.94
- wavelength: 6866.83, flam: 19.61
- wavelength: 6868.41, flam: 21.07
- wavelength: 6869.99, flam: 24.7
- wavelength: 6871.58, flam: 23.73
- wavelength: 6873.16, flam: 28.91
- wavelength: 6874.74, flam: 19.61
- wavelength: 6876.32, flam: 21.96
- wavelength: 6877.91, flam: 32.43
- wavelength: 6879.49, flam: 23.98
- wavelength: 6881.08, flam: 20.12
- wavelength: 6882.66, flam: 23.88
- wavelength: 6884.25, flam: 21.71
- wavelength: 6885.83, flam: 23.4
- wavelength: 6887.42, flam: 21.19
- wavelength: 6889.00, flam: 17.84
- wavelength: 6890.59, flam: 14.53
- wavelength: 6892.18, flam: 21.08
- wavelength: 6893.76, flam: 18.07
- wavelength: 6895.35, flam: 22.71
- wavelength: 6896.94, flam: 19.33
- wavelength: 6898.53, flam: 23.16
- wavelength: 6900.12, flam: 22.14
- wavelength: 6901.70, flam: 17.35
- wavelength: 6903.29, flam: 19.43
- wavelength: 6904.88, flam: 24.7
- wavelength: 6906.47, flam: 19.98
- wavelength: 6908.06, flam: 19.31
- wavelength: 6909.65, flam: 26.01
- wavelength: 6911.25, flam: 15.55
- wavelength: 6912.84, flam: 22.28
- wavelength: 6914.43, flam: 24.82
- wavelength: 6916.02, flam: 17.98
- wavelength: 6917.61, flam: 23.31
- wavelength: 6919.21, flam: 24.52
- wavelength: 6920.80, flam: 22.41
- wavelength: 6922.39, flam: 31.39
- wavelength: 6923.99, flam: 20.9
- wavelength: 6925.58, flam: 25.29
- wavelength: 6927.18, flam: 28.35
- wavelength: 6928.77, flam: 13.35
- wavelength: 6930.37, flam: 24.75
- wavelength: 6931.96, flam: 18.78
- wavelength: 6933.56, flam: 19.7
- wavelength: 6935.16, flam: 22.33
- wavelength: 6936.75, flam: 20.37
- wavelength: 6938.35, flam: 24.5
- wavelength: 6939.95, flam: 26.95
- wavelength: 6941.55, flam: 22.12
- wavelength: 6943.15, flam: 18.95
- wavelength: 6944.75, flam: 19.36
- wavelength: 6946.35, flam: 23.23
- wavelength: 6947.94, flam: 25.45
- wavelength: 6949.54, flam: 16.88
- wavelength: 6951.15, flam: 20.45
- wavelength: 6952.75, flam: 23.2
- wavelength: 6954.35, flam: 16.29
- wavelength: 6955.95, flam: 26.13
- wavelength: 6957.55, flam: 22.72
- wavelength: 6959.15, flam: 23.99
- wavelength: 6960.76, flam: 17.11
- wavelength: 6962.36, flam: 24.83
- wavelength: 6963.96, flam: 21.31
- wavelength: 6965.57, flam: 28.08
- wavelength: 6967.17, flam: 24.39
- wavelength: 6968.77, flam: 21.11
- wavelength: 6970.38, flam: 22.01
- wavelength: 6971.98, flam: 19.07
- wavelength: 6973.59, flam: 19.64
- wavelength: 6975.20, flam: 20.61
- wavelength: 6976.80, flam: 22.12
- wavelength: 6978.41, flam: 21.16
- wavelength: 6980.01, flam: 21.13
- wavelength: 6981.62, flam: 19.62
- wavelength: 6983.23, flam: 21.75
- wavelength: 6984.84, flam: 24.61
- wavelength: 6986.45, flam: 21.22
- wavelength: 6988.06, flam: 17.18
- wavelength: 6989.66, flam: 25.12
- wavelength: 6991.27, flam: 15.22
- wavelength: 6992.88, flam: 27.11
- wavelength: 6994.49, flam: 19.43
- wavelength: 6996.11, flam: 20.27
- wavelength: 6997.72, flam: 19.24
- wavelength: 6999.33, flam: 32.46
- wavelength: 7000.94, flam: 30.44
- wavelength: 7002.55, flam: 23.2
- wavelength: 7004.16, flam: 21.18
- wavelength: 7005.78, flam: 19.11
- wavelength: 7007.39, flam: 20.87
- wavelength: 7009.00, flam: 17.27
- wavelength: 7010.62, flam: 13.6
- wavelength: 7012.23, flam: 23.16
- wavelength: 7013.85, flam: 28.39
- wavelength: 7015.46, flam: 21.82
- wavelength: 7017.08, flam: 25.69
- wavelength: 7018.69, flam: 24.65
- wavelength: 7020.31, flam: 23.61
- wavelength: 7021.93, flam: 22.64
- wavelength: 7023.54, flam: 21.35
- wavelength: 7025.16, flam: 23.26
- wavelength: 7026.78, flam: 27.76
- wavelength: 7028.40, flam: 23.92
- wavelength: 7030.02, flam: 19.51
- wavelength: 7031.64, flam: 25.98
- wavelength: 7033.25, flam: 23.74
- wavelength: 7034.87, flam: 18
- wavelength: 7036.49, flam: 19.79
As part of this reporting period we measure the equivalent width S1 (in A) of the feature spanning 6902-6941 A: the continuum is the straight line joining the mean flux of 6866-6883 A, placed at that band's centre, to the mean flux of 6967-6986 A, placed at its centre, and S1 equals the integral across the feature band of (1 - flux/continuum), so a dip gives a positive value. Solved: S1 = 0.4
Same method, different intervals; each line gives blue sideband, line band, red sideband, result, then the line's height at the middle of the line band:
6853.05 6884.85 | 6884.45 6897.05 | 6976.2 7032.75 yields 1.1 A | 21.7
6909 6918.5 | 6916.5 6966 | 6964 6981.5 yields -1.6 A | 21.7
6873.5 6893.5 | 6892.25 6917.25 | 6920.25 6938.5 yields 1.5 A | 22.2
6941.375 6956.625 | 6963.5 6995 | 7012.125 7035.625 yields 0.7 A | 22.1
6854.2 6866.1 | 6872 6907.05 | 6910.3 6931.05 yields -2.3 A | 20.4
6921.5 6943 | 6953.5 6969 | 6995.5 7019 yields 0.1 A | 22.8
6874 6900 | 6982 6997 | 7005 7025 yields 0.4 A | 21.8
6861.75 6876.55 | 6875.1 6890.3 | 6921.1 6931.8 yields -0.7 A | 21.6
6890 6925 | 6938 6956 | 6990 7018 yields 0.1 A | 21.8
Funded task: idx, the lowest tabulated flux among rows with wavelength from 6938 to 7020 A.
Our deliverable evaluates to 13.6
